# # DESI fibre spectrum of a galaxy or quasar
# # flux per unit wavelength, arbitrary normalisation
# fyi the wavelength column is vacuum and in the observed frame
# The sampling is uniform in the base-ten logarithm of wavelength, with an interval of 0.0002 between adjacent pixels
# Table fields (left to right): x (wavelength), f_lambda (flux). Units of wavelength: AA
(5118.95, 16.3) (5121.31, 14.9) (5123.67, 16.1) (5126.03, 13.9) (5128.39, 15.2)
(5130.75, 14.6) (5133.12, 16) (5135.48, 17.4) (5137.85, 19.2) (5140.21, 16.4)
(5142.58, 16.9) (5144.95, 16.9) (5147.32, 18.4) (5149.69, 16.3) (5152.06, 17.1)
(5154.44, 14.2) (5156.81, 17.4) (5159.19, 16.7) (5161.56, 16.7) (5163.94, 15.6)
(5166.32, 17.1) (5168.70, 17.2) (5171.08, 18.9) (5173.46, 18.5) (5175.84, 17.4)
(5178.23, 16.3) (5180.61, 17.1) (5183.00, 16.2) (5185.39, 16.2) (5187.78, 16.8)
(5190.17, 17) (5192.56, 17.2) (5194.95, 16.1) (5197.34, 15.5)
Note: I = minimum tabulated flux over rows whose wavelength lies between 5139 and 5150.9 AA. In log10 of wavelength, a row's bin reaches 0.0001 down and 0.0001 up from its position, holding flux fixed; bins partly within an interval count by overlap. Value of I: 16.3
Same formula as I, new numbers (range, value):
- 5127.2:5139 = 14.6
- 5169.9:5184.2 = 16.2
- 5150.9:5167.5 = 14.2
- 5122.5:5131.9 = 13.9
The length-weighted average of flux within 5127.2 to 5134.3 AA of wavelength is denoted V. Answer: 15.3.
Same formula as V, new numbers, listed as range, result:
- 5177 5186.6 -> 16.4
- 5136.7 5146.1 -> 17.4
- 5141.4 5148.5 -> 17.4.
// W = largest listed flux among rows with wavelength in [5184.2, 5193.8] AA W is 17.2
